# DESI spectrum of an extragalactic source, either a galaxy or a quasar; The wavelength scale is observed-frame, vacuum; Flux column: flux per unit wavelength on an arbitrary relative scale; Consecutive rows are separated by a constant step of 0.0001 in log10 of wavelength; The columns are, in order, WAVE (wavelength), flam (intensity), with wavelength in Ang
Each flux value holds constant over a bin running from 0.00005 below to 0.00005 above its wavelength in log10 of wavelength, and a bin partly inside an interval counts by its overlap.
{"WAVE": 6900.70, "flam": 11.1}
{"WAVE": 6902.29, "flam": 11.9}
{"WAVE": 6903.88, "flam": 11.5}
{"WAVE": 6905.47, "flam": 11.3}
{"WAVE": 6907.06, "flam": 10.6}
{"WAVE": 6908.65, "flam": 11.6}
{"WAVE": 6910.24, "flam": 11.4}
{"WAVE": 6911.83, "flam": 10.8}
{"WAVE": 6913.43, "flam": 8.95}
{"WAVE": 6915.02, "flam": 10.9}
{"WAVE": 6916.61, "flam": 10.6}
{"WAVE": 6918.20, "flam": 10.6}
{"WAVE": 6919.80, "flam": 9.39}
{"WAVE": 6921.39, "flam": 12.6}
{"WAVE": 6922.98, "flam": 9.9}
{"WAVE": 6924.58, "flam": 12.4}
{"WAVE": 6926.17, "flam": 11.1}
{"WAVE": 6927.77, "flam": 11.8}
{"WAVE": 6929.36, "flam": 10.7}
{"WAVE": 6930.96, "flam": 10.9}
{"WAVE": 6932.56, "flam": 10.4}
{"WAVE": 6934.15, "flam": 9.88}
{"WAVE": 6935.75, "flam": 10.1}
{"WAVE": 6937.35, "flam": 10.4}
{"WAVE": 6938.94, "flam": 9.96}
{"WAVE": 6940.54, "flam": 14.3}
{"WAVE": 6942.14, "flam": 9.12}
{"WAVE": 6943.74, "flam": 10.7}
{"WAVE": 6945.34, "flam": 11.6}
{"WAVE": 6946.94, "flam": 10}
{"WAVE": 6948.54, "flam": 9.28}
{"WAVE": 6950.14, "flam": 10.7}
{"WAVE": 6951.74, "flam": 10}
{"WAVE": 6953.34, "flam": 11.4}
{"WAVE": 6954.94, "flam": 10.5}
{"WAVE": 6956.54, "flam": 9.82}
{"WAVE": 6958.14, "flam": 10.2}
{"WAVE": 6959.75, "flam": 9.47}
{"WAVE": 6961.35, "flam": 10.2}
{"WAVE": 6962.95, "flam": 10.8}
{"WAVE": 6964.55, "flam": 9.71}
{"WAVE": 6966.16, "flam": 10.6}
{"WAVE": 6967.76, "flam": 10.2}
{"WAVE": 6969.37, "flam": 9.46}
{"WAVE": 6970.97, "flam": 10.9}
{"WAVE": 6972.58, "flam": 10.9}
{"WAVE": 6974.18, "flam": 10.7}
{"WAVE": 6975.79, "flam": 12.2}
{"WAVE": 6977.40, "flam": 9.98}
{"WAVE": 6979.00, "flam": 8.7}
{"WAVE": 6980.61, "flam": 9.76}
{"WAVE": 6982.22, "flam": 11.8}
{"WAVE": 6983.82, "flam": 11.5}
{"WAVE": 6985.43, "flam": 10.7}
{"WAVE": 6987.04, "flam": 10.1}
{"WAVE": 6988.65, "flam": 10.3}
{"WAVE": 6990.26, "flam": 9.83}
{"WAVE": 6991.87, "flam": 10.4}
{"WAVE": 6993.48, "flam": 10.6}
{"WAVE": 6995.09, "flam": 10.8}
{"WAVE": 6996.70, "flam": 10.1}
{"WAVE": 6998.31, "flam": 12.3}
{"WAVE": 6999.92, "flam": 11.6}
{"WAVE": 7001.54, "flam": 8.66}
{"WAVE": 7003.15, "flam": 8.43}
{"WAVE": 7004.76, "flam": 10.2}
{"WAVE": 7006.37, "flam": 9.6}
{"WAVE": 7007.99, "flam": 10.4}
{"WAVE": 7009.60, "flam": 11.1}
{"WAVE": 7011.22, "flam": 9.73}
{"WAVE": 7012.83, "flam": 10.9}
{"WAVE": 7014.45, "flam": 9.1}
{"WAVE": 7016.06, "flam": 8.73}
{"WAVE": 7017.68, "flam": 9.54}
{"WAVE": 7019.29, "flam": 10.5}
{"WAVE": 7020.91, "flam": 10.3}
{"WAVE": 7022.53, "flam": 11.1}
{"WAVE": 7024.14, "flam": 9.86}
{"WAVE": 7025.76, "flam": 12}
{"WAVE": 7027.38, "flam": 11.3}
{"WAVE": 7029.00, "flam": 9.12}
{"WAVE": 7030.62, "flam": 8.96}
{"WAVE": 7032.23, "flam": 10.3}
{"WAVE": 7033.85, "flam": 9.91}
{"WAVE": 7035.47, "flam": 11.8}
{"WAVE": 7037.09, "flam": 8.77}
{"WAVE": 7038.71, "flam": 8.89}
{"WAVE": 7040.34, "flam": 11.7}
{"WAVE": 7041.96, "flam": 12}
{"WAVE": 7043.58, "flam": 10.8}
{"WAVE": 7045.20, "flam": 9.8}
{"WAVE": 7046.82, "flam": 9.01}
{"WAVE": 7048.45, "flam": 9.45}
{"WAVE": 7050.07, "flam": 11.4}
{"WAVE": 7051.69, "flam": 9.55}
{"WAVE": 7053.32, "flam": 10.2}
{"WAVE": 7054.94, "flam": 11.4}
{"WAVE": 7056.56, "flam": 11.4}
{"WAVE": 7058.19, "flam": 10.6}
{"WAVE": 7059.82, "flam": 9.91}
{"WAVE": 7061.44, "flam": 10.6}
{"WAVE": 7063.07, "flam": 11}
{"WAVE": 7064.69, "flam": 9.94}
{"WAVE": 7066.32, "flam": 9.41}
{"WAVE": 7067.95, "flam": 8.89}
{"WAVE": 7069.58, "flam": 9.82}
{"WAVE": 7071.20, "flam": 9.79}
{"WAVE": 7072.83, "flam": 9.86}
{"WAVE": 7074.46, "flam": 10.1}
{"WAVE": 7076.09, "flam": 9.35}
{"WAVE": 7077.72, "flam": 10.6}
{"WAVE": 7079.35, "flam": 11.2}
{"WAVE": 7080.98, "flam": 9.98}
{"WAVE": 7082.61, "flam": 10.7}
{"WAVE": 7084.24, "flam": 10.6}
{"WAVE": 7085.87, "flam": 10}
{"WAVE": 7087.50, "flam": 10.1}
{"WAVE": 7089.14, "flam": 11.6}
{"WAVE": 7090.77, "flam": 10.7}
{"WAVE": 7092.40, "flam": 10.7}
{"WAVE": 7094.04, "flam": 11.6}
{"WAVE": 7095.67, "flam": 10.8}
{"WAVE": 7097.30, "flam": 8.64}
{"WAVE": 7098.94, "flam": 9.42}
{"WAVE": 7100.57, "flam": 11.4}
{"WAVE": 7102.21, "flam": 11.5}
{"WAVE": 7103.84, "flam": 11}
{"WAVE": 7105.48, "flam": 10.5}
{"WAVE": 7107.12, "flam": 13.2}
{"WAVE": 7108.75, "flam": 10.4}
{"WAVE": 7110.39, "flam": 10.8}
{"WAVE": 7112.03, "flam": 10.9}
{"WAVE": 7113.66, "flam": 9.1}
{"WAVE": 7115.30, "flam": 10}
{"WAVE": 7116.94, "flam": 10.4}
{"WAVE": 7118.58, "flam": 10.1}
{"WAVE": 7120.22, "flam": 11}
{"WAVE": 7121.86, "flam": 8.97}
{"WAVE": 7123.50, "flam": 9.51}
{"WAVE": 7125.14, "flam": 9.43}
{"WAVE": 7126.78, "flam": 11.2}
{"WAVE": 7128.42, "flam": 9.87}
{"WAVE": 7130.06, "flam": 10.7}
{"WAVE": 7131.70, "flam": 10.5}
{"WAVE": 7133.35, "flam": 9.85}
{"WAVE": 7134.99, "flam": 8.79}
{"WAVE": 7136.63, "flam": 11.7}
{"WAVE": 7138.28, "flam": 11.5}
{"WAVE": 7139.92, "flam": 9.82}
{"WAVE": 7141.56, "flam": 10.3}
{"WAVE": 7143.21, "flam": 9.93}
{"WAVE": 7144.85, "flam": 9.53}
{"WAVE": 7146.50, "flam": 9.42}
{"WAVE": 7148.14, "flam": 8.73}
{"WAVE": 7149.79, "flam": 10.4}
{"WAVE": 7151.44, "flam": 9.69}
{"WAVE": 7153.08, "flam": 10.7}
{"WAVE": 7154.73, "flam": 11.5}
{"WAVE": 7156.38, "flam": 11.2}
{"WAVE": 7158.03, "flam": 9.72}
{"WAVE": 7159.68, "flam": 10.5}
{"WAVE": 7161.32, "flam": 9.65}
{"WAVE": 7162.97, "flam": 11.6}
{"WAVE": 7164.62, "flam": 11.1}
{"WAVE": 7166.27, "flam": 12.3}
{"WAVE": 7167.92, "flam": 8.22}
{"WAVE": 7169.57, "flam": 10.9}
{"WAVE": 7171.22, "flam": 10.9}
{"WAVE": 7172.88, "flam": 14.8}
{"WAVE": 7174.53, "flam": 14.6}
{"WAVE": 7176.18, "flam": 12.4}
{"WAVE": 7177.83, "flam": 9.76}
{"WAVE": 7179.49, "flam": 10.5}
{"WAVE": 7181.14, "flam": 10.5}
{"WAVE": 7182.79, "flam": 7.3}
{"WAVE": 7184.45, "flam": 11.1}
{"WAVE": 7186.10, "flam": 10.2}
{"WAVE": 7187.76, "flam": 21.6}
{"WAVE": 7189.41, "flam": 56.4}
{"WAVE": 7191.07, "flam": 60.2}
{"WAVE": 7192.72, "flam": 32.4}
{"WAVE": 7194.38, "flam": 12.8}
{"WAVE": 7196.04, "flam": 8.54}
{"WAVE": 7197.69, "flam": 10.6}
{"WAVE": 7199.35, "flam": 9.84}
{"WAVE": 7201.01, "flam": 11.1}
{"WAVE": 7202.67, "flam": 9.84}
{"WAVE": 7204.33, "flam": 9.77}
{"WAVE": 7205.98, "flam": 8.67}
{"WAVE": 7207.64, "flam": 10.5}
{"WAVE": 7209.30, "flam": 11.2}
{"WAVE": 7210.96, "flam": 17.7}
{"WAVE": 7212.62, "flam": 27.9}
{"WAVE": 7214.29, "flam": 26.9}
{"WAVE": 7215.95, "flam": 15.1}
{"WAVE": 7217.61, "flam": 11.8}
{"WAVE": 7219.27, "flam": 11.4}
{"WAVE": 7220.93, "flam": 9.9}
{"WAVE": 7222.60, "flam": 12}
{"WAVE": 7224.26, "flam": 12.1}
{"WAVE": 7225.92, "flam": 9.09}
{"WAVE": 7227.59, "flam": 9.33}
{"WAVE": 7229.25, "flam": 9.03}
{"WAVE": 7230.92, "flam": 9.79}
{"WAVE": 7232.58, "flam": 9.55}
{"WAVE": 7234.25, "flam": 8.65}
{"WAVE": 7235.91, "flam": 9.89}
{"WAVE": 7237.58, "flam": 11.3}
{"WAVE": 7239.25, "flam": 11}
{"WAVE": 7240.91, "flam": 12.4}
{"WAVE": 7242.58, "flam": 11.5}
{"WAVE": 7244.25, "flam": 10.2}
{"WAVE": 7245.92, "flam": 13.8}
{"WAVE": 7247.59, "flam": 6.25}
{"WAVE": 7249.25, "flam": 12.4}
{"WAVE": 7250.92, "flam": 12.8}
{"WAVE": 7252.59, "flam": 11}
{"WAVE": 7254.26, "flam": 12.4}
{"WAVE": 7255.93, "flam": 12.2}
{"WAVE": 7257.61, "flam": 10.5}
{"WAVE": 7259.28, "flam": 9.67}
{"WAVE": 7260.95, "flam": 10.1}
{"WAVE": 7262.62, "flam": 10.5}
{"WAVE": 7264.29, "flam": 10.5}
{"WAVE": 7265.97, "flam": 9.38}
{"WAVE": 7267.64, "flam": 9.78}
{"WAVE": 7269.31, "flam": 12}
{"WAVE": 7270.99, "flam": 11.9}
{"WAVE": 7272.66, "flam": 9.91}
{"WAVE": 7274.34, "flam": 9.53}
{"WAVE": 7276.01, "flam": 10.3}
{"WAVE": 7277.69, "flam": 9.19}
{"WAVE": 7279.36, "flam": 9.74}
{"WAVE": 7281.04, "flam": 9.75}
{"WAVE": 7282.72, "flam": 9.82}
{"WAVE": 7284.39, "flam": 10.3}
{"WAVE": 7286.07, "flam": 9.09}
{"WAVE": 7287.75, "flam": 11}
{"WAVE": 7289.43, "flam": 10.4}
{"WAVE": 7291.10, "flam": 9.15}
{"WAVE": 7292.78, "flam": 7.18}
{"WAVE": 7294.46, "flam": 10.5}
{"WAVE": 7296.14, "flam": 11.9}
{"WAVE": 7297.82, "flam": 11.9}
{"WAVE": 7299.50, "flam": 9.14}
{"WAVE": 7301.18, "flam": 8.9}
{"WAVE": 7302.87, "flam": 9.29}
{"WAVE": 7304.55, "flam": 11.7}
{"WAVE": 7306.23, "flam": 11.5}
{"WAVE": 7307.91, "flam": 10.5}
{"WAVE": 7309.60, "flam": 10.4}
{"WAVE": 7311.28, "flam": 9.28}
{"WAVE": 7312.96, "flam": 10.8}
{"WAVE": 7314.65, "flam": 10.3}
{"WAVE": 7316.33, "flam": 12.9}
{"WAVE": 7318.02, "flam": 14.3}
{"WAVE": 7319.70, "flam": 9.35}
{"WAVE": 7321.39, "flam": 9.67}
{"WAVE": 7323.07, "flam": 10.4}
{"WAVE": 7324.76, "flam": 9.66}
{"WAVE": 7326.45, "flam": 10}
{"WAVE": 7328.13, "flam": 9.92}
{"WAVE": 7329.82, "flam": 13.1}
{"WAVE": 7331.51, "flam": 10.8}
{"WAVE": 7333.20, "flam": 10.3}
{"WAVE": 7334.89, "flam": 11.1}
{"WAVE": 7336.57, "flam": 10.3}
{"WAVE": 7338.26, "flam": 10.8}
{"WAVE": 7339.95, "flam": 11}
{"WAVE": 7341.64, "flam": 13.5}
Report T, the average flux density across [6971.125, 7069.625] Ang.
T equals 10.3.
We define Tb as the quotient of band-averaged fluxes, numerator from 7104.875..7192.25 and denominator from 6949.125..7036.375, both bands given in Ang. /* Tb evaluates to 1.2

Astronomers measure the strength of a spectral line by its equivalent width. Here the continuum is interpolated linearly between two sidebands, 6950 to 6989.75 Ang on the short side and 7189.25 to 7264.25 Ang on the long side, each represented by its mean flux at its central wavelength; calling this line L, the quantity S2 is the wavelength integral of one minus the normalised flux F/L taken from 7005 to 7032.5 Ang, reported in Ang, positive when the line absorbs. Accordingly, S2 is 2.3 Ang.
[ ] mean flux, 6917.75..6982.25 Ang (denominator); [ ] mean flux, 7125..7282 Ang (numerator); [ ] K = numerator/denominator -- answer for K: 1.2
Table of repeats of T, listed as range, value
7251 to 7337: 10.5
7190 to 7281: 12.8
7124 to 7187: 10.6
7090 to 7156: 10.4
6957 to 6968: 10.2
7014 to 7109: 10.4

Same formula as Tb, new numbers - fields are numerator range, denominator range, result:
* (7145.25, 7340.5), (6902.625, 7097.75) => 1.15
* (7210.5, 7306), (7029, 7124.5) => 1.08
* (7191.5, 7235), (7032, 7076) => 1.31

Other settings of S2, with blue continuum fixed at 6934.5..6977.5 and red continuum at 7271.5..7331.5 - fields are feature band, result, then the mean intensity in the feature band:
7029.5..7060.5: 0.4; 10.3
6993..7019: 0.9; 10.1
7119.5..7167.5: 0.5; 10.3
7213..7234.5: -4.1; 12.3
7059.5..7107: 0.2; 10.4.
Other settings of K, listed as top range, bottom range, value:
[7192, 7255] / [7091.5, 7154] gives 1.20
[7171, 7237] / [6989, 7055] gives 1.46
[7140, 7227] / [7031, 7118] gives 1.34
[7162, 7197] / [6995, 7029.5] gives 1.66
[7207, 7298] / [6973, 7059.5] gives 1.10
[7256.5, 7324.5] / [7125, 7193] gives 0.76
